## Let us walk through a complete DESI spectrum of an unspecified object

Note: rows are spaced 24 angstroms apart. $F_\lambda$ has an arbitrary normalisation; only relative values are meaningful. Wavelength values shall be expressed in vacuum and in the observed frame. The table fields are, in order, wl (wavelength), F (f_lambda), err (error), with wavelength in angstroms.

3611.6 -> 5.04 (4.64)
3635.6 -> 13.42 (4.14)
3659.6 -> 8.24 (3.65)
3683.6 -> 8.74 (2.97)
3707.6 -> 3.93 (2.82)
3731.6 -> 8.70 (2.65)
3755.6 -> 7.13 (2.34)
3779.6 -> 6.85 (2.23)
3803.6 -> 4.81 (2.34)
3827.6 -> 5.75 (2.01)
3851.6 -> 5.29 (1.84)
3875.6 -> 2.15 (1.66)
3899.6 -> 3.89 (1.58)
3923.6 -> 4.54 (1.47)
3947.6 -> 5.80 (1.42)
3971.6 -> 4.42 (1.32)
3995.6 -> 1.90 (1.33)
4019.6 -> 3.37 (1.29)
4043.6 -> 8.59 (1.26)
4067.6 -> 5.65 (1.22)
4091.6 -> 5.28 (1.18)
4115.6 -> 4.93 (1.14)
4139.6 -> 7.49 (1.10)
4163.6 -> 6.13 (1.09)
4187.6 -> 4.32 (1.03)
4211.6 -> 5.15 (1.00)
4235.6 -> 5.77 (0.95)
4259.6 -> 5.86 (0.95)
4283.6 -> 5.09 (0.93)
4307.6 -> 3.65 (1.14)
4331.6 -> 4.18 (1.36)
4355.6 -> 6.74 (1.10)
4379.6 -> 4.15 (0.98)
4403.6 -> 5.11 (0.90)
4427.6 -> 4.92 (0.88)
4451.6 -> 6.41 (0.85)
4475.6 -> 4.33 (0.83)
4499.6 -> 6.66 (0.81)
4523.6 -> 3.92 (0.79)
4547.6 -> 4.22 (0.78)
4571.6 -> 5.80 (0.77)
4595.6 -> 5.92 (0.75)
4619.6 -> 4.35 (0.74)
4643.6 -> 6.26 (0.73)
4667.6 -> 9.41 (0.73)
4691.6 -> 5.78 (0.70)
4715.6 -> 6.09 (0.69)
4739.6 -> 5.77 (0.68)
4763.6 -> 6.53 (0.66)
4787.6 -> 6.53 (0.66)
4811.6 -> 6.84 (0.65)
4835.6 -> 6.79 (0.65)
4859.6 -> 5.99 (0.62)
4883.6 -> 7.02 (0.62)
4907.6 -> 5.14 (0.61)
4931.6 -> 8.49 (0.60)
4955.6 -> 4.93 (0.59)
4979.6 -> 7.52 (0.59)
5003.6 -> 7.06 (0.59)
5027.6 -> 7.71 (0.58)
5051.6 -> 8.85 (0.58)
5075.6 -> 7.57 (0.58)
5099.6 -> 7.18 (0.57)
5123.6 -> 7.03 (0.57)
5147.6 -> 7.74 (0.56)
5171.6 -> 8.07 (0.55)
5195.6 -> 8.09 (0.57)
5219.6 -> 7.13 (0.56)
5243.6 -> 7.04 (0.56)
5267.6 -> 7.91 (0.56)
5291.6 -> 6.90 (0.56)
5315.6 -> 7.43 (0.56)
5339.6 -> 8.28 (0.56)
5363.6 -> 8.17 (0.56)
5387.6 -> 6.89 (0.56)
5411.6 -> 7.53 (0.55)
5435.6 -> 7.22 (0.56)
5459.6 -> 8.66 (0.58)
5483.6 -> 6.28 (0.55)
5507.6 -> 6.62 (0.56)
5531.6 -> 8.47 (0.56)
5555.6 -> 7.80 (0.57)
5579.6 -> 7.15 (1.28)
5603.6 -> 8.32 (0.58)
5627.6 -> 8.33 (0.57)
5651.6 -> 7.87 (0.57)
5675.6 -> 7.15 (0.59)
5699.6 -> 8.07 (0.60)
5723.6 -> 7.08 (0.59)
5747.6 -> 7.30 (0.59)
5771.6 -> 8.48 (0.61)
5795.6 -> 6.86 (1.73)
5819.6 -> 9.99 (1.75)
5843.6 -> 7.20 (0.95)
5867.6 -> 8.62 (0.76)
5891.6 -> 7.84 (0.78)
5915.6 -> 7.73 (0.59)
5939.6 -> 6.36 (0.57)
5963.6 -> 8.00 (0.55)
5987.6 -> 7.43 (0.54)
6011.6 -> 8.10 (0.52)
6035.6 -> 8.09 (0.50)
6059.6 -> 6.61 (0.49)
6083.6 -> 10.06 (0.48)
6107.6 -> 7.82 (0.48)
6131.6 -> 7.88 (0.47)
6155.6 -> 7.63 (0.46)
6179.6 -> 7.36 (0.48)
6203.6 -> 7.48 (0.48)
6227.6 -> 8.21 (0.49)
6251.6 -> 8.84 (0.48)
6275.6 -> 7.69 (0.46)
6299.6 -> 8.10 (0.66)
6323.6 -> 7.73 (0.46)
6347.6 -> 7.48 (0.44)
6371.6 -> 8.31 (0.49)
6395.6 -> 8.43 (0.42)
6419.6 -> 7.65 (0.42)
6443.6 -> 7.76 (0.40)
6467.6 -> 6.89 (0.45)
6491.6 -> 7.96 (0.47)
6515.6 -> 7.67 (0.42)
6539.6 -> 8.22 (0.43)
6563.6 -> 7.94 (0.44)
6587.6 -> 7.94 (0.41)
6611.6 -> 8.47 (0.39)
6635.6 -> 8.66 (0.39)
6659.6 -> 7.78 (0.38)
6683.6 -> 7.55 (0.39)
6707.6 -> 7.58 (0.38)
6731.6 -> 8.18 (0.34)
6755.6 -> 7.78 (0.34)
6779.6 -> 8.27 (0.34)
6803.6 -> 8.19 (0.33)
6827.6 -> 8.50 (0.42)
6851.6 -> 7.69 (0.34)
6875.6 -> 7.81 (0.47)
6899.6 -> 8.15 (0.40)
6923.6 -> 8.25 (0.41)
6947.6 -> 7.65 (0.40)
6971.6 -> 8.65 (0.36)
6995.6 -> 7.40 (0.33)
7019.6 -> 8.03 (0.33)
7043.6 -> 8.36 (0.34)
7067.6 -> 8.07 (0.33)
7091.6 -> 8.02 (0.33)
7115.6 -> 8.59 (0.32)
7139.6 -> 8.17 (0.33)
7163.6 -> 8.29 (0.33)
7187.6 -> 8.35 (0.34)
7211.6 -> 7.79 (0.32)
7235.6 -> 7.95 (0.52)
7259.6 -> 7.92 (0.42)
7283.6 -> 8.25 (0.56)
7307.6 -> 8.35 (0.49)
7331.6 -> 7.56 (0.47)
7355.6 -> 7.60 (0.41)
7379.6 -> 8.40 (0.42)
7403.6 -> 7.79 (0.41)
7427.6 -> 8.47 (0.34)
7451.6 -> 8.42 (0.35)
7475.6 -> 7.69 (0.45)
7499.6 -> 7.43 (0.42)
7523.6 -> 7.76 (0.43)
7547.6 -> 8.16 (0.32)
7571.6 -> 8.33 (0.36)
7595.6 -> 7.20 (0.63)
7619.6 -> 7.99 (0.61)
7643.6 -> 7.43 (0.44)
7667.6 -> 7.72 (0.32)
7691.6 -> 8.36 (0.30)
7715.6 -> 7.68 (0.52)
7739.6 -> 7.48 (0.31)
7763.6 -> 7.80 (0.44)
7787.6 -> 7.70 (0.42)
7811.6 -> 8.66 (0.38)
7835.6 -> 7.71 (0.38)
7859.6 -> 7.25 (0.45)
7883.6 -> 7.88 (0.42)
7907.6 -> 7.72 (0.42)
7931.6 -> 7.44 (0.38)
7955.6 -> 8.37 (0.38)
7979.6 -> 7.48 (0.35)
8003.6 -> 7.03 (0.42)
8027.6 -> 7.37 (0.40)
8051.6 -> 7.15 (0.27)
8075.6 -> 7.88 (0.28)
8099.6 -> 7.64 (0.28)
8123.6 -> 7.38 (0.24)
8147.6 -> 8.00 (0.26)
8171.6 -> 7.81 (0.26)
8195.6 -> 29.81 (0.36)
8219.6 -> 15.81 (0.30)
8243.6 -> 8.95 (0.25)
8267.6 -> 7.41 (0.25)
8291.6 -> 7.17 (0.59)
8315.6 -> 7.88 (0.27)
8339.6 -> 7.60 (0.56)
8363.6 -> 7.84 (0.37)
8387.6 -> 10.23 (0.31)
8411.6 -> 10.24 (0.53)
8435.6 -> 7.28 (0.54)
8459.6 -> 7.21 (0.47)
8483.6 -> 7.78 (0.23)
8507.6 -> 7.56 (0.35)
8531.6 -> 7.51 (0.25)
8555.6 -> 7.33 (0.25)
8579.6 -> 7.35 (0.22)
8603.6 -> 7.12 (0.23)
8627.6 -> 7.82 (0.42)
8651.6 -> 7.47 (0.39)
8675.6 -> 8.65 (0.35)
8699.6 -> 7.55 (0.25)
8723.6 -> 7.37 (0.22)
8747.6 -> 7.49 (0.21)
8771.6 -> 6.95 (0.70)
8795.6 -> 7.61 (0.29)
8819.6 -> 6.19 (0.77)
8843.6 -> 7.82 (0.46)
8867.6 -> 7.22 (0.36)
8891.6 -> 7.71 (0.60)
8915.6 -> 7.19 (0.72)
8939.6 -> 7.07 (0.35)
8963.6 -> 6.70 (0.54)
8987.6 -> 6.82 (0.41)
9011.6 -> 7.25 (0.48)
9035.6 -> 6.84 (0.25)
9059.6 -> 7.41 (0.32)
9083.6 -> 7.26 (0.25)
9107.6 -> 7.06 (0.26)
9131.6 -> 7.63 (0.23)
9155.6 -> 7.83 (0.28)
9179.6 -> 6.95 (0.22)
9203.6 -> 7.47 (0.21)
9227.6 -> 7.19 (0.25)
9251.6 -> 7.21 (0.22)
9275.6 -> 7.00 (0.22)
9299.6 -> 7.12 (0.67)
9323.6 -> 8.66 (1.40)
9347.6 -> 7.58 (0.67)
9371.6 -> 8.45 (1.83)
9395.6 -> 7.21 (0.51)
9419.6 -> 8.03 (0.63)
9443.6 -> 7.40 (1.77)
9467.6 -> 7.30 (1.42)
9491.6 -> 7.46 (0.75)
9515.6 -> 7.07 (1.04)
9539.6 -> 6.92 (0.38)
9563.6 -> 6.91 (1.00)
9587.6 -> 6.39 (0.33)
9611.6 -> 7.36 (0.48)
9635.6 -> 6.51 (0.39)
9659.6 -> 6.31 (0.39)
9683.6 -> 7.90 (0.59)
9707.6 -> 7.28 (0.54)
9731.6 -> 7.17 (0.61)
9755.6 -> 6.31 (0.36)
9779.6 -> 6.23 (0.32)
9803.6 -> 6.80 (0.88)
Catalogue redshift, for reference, 0.25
